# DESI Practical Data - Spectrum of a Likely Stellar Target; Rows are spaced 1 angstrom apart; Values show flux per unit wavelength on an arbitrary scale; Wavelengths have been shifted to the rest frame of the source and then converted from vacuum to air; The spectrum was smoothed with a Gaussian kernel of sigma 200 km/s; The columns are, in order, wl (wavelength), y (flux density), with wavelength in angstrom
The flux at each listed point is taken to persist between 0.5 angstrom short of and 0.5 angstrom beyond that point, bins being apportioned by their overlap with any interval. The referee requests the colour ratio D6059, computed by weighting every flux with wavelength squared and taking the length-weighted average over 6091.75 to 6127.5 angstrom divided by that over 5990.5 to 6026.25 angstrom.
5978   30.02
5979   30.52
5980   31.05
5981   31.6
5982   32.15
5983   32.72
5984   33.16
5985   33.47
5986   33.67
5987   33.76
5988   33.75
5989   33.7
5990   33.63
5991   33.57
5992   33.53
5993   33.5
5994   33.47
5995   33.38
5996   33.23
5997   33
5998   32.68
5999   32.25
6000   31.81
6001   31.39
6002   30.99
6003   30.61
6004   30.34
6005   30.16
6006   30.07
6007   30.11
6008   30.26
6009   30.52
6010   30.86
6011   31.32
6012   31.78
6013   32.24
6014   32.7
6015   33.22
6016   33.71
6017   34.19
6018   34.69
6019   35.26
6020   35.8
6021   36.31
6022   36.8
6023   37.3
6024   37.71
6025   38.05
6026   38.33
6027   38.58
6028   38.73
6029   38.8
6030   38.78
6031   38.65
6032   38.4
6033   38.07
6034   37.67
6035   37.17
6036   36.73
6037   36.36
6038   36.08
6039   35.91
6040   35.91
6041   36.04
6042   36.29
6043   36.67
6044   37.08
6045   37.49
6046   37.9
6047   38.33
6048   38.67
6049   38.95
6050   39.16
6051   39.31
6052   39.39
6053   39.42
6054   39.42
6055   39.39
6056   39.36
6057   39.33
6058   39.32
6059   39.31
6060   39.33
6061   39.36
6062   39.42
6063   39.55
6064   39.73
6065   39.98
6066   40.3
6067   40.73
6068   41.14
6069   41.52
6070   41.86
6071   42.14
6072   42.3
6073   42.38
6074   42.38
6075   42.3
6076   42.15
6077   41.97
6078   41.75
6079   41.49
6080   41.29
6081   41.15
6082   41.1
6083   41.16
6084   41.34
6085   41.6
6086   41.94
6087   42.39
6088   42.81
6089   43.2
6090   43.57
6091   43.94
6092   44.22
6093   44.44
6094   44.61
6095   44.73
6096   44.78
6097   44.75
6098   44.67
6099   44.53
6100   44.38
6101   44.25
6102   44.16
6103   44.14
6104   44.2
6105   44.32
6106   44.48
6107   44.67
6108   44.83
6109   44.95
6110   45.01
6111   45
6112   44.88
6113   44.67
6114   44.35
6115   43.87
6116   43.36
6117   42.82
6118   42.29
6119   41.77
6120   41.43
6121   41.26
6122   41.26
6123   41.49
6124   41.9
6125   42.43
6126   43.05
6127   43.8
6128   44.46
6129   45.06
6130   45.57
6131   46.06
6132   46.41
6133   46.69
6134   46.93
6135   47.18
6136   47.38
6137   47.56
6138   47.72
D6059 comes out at 1.4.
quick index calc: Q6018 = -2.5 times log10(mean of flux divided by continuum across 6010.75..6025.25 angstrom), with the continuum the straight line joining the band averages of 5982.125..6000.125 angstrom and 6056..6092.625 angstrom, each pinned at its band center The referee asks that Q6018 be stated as 0.04 mag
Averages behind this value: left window 33.2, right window 41.4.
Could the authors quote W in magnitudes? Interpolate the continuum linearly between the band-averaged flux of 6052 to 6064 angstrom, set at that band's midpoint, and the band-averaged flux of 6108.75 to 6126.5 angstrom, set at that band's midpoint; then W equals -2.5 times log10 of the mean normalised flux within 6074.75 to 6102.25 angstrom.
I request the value -0.04 mag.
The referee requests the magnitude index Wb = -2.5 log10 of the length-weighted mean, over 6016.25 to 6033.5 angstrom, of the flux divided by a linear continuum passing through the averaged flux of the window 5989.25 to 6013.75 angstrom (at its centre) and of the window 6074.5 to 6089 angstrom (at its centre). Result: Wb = -0.075 mag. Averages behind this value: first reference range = 31.9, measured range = 37.3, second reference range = 41.8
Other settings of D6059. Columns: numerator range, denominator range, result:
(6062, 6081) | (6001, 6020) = 1.32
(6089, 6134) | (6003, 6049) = 1.28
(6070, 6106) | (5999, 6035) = 1.28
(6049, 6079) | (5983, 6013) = 1.28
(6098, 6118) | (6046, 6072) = 1.13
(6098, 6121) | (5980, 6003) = 1.39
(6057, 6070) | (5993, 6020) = 1.27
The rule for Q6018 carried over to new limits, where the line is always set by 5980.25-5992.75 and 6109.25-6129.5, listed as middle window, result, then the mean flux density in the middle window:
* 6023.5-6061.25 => -0.02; 38.1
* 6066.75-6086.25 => -0.05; 41.7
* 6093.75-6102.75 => -0.07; 44.5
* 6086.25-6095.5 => -0.07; 43.7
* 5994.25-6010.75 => 0.10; 31.4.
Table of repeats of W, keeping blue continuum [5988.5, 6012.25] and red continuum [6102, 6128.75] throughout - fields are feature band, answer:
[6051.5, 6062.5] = -0.05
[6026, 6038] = -0.08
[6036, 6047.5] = -0.02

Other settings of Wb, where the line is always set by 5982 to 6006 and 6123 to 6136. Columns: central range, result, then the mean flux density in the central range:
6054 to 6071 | -0.03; 40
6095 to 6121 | -0.03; 44.1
